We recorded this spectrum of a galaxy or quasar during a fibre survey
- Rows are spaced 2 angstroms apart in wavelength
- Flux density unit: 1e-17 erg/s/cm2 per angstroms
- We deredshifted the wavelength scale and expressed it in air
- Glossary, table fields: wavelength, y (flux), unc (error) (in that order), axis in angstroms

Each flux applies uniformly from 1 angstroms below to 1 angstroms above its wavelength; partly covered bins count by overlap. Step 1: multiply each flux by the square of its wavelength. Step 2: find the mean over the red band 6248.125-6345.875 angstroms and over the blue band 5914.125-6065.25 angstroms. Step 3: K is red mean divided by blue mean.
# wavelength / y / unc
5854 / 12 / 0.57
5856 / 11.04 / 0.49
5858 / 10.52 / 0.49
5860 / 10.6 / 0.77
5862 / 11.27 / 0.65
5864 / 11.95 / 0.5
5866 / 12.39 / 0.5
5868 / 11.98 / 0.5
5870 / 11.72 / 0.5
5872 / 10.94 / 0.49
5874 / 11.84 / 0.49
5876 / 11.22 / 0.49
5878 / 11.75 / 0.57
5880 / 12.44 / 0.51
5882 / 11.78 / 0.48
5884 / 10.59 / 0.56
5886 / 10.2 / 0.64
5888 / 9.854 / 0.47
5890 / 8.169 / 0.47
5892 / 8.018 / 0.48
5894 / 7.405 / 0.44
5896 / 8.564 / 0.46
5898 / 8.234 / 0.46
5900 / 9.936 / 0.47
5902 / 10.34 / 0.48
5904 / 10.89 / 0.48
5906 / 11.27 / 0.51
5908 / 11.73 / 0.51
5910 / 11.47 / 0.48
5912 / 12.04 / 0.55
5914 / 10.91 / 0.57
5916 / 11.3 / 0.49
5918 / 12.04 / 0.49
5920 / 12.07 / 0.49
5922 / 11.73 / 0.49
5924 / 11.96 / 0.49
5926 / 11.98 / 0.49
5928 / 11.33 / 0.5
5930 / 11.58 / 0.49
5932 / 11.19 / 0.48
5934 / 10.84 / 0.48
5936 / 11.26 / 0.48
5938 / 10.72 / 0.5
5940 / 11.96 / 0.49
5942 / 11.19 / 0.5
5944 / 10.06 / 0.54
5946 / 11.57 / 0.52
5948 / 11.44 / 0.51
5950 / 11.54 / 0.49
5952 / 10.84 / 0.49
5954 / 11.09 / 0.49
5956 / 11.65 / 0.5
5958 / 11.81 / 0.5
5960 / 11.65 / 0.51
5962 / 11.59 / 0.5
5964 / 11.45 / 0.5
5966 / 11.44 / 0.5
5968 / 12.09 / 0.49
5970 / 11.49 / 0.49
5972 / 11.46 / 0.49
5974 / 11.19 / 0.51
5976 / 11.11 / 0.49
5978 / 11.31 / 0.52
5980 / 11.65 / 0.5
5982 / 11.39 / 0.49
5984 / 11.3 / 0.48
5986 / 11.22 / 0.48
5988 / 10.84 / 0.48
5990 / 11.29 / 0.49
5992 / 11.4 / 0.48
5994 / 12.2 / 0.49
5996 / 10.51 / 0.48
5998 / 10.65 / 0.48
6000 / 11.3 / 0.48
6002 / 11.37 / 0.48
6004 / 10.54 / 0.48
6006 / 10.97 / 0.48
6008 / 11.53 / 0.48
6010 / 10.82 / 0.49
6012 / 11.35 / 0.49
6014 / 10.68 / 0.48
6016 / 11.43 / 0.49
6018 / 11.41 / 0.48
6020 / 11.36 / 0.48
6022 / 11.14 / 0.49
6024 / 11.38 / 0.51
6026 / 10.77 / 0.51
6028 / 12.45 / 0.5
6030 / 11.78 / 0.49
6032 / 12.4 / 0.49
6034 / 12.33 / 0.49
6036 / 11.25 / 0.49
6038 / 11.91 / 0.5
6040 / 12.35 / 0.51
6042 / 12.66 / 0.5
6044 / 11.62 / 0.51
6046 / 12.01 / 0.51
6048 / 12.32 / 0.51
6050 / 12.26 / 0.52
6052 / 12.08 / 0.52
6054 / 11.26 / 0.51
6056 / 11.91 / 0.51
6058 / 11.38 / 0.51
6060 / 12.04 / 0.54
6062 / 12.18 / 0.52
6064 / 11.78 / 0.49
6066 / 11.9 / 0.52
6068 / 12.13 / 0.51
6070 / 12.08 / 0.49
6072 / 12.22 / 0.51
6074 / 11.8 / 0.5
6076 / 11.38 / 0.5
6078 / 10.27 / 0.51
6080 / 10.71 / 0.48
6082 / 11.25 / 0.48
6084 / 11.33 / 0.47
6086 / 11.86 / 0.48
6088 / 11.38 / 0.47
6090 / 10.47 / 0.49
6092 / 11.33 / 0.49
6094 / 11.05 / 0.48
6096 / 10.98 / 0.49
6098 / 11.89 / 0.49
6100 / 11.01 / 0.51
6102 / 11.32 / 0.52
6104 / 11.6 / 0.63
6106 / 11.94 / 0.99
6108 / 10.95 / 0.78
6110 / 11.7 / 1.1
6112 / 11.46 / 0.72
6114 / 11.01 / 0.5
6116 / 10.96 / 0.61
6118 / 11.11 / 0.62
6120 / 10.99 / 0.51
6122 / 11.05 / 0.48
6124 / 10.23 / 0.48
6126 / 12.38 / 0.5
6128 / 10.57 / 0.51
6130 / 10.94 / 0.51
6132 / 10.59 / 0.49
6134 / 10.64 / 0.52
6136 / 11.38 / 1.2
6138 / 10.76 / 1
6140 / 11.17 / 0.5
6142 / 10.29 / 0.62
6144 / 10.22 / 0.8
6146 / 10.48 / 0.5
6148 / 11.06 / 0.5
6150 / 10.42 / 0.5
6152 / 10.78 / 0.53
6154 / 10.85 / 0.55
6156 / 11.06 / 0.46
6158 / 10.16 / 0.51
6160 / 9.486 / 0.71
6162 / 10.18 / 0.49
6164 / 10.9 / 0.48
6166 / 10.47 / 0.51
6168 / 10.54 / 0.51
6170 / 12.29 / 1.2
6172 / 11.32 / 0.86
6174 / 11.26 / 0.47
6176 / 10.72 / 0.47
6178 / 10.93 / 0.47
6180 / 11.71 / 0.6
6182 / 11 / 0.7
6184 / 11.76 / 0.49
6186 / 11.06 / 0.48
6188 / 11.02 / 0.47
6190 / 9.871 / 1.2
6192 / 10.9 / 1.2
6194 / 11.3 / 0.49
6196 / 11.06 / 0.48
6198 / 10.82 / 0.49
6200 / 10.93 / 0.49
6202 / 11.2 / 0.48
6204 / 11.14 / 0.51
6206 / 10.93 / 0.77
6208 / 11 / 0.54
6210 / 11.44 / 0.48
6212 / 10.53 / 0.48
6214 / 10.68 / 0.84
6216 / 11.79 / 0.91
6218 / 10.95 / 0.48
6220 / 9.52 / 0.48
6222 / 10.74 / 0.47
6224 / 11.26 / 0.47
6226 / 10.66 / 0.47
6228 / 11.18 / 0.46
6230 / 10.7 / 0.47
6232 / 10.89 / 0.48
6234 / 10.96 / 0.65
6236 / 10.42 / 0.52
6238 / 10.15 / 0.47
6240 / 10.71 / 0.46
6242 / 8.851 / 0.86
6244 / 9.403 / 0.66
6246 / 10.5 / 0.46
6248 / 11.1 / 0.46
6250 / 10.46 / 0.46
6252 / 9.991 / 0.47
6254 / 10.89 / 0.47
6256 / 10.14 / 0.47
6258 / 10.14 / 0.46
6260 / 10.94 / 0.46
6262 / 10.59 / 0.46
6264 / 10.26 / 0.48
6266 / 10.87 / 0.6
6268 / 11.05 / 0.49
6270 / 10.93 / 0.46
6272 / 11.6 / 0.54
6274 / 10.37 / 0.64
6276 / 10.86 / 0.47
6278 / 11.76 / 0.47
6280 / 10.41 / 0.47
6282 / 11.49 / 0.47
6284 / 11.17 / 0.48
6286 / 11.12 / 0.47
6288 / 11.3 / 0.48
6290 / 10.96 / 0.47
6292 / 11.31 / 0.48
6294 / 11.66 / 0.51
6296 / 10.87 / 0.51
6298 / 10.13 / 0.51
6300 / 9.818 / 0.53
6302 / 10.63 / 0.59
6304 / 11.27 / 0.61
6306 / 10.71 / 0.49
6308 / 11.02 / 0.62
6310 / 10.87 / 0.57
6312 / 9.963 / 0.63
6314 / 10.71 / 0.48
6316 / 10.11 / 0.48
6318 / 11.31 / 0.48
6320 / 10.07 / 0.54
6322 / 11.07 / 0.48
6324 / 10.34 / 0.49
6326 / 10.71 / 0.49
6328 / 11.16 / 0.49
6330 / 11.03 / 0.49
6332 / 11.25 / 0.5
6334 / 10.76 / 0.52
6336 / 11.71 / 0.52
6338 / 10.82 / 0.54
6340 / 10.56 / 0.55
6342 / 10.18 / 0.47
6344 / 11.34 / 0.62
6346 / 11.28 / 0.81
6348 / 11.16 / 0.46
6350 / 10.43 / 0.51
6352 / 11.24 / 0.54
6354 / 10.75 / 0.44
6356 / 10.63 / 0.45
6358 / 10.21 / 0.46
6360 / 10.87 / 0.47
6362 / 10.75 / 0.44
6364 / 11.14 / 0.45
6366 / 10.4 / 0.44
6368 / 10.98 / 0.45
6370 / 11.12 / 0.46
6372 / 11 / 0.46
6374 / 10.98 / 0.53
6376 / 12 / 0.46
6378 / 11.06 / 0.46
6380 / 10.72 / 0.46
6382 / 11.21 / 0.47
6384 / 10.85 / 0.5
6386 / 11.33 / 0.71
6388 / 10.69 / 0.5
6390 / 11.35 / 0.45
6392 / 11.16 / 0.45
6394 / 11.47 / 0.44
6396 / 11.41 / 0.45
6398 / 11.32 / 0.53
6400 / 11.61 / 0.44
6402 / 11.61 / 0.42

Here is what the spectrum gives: 1.0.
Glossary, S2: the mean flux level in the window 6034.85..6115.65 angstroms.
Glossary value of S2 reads 11.6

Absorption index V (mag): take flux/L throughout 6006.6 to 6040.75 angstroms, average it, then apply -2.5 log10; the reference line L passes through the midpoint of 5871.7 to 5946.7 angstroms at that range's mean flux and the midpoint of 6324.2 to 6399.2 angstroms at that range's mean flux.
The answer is -0.063 mag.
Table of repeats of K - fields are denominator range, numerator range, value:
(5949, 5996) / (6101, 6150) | 1.02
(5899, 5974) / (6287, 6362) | 1.08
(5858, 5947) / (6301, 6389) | 1.15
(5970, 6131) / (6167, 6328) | 1.01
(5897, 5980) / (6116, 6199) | 1.04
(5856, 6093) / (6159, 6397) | 1.06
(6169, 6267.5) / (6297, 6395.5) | 1.05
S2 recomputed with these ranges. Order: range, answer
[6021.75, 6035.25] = 11.8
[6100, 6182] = 10.9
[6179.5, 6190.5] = 11.1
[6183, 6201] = 11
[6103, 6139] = 11.1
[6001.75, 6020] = 11.1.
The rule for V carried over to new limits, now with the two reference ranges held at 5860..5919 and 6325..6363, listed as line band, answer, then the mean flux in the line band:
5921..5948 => -0.06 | 11.3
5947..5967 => -0.07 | 11.4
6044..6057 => -0.11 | 11.9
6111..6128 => -0.03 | 11.1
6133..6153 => 0.01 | 10.7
